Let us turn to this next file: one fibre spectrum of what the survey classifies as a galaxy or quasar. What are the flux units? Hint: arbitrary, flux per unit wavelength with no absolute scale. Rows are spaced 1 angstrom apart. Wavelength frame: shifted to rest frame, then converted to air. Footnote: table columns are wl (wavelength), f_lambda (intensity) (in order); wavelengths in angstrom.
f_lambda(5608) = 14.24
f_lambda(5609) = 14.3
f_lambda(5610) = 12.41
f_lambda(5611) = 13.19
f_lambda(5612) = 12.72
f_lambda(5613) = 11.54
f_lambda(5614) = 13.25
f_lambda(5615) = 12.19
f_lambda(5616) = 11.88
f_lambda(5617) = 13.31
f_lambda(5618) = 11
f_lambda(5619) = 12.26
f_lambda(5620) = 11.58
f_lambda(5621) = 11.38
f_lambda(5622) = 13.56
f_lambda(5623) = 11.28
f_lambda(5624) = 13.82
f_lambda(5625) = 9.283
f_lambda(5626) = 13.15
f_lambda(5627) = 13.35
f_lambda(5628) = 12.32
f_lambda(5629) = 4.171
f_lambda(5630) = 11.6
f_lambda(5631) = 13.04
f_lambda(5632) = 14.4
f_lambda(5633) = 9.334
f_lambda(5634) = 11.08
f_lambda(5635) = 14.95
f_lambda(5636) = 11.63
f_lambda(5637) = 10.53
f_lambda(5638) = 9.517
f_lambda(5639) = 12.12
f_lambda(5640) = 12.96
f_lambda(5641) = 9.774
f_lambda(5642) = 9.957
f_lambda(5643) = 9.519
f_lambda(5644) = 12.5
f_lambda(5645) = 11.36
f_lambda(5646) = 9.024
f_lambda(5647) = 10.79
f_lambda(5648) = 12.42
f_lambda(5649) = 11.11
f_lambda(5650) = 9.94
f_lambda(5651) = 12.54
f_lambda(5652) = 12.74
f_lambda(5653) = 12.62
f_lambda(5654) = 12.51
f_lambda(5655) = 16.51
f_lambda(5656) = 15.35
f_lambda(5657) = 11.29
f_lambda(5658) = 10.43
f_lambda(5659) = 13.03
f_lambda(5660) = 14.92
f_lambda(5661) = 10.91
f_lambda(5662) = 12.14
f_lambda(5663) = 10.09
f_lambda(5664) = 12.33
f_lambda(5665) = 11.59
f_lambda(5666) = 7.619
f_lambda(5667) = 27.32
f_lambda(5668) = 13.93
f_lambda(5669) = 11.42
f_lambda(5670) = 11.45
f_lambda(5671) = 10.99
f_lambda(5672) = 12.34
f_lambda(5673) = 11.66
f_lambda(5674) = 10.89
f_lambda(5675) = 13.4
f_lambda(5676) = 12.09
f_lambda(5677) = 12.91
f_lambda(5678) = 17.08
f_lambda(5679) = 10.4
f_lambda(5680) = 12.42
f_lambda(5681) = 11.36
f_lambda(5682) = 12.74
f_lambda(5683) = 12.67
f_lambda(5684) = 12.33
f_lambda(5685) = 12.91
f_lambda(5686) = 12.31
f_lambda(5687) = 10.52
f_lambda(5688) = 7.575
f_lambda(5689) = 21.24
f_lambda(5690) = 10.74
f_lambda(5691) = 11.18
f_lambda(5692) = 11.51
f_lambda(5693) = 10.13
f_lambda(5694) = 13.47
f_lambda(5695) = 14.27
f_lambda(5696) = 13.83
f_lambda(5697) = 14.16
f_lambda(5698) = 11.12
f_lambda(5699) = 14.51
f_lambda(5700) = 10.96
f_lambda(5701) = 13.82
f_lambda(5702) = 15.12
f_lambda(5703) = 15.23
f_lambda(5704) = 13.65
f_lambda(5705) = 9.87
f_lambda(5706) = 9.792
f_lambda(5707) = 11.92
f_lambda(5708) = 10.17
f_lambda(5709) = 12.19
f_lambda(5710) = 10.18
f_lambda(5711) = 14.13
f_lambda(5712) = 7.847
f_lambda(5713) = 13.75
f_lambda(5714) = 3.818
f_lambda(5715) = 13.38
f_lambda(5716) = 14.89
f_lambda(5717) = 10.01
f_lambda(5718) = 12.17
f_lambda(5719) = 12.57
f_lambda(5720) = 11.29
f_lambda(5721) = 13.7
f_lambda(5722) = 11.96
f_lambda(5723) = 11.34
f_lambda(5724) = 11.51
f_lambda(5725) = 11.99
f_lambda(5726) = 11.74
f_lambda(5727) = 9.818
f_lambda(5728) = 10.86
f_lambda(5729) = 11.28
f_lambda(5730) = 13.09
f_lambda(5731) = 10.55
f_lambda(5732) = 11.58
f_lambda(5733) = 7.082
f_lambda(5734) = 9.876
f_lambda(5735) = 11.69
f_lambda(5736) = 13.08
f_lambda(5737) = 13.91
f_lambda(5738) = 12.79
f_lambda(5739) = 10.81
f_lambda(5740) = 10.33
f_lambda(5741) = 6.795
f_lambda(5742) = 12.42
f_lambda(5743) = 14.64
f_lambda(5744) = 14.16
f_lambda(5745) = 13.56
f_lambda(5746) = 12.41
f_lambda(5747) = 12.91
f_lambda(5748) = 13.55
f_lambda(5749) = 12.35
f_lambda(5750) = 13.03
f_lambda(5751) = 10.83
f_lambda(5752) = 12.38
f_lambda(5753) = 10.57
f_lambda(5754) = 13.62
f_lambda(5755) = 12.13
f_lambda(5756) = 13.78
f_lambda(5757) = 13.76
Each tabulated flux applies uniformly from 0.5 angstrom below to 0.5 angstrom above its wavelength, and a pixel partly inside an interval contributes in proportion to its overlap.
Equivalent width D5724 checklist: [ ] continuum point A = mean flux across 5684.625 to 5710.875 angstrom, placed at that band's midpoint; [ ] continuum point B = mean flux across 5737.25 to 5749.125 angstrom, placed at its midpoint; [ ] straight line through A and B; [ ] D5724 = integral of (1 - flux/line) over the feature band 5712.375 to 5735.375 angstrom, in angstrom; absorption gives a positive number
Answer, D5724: 2.0 angstrom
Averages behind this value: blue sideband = 12.4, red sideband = 12.3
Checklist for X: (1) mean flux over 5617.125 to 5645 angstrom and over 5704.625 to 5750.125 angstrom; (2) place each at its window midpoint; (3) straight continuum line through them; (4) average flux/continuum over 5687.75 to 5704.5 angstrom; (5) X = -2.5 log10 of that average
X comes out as -0.142 mag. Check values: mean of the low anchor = 11.5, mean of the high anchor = 11.6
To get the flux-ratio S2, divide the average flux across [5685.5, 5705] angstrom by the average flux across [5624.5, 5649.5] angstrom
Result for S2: 1.1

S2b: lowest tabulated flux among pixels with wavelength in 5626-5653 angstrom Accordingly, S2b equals 4.171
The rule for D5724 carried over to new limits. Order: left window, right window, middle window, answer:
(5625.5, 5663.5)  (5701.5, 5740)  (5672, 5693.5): -1.2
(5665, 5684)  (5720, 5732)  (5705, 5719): 1.0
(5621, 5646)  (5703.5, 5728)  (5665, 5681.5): -2.2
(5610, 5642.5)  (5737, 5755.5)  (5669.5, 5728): -0.3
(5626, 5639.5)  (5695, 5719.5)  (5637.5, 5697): -2.8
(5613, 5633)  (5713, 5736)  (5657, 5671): -1.3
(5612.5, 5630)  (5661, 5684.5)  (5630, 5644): 0.6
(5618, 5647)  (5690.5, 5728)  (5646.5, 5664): -1.1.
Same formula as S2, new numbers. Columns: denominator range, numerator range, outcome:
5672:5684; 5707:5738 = 0.91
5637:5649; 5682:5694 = 1.12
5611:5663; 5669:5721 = 1.03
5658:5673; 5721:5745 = 0.91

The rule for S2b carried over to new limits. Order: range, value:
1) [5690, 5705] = 9.87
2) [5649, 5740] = 3.818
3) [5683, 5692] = 7.575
